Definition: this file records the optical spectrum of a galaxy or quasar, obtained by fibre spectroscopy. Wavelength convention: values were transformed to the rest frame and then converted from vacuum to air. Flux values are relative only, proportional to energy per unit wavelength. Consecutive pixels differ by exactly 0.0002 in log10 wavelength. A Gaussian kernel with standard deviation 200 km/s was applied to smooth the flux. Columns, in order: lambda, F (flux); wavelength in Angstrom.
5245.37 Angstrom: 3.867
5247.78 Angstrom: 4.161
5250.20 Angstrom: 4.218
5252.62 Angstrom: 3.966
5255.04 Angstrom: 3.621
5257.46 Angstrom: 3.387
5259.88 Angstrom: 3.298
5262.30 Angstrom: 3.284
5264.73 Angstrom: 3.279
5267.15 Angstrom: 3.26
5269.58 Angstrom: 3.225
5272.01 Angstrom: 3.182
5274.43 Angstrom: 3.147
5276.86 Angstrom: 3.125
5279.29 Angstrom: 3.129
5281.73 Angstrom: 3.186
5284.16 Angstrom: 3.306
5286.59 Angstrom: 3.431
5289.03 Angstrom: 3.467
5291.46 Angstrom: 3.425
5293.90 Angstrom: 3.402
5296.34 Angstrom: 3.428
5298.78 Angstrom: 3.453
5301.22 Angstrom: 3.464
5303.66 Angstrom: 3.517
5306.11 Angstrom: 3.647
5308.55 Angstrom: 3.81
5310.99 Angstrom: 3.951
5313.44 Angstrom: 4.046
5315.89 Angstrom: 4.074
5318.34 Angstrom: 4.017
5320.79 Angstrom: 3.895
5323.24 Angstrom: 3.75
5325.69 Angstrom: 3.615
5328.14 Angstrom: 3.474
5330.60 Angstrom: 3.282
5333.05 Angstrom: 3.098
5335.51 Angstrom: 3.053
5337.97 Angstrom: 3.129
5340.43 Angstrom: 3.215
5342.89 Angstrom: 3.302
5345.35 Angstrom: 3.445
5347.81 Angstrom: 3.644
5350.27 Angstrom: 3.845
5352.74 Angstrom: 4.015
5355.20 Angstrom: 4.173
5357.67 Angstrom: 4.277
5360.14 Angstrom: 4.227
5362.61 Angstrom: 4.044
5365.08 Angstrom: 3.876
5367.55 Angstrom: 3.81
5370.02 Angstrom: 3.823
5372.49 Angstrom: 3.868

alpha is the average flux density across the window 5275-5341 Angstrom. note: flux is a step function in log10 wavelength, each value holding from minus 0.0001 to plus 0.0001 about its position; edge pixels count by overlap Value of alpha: 3.49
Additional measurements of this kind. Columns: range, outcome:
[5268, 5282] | 3.17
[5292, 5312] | 3.57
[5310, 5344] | 3.56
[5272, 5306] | 3.35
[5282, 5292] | 3.39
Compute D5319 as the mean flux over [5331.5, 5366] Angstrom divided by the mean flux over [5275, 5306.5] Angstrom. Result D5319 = 1.1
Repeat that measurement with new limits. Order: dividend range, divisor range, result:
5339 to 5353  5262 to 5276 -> 1.10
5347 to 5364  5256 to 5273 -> 1.23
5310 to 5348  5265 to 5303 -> 1.07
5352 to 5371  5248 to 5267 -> 1.12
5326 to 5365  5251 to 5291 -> 1.08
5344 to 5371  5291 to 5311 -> 1.11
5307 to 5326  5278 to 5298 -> 1.17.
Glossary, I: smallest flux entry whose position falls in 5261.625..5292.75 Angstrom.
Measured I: 3.125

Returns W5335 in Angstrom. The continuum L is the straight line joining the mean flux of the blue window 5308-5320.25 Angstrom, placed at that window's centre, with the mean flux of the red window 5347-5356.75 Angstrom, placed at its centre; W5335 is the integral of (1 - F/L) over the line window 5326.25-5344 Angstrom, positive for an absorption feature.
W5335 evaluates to 3.25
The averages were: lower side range 3.98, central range 3.24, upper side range 3.94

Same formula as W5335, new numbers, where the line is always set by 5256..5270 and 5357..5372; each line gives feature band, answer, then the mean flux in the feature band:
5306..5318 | -1.00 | 3.94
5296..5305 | 0.21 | 3.47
